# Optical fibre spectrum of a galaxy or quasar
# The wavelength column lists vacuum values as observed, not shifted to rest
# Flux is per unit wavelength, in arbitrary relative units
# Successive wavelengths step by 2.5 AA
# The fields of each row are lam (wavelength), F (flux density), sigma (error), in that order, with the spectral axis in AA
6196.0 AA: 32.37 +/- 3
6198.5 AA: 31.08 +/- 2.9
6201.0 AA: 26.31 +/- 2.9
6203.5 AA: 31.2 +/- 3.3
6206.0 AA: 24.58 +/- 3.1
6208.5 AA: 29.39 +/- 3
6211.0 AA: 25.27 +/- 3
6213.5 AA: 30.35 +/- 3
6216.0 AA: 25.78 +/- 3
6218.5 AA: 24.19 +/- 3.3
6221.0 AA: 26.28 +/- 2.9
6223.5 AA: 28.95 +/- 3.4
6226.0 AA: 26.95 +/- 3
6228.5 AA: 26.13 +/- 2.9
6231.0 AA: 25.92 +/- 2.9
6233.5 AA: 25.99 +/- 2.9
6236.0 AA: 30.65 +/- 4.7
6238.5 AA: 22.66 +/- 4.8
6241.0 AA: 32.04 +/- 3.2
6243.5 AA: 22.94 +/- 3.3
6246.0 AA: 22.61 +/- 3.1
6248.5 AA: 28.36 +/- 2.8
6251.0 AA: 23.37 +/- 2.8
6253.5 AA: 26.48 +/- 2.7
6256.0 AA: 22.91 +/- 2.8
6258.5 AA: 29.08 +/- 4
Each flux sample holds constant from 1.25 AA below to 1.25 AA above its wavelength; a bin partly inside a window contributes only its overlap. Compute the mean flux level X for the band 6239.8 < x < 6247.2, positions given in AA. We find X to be 25.8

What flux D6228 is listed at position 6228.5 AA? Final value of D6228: 26.13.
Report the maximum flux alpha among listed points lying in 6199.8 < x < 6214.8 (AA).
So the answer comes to 31.2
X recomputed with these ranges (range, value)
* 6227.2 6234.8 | 26.1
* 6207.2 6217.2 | 27.7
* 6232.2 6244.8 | 26.8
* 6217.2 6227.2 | 26.6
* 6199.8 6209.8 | 27.9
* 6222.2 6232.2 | 27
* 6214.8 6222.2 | 25.4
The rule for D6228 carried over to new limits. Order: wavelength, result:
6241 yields 32.04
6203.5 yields 31.2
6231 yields 25.92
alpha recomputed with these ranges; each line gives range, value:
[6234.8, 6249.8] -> 32.04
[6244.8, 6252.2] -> 28.36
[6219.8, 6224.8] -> 28.95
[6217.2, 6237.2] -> 30.65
